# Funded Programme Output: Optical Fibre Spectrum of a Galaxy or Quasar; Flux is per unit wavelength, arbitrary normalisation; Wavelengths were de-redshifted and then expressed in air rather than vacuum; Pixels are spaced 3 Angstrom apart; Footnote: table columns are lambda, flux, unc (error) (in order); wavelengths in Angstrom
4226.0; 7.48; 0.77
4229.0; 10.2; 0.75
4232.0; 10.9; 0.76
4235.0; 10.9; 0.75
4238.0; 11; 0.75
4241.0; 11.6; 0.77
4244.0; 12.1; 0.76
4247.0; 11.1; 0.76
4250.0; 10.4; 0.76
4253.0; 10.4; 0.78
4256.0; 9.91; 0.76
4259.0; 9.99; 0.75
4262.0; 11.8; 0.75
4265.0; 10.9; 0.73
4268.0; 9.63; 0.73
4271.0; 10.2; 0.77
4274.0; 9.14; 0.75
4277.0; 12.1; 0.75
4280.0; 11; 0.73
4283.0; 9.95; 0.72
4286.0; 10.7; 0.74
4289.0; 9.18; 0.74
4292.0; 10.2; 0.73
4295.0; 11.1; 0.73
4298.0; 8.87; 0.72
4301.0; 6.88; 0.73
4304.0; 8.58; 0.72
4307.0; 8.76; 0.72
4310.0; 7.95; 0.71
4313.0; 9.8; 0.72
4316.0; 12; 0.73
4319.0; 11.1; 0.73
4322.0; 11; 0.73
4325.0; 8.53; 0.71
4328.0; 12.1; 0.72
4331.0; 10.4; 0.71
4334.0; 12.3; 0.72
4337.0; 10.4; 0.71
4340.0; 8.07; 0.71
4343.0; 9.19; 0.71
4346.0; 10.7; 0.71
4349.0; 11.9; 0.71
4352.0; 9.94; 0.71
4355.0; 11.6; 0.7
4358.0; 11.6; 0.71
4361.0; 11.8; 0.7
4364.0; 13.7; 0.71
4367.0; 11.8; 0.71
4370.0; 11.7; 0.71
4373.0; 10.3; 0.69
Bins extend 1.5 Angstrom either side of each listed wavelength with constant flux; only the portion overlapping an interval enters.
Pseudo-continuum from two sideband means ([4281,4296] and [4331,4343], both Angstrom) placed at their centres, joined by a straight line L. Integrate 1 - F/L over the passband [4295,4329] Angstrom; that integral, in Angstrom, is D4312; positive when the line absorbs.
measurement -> 1.9 Angstrom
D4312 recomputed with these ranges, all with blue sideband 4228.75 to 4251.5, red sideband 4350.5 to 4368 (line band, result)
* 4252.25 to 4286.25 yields 2.3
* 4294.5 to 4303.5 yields 2.2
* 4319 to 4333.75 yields 1.1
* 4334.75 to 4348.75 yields 2.0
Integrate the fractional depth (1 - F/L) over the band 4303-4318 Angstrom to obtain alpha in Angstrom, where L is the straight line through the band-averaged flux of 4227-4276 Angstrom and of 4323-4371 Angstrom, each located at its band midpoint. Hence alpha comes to 1.9 Angstrom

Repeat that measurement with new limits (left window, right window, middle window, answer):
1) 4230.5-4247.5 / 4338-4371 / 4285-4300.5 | 1.9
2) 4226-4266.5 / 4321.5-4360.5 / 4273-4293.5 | 0.6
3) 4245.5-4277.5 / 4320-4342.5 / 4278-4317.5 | 2.9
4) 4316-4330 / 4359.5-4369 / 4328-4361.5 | 2.6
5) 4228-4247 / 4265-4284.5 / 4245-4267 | 0.2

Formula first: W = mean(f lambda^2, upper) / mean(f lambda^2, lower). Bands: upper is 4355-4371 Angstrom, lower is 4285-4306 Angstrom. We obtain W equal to 1.34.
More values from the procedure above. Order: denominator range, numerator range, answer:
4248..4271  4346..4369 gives 1.17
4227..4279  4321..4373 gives 1.07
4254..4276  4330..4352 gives 1.05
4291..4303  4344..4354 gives 1.20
